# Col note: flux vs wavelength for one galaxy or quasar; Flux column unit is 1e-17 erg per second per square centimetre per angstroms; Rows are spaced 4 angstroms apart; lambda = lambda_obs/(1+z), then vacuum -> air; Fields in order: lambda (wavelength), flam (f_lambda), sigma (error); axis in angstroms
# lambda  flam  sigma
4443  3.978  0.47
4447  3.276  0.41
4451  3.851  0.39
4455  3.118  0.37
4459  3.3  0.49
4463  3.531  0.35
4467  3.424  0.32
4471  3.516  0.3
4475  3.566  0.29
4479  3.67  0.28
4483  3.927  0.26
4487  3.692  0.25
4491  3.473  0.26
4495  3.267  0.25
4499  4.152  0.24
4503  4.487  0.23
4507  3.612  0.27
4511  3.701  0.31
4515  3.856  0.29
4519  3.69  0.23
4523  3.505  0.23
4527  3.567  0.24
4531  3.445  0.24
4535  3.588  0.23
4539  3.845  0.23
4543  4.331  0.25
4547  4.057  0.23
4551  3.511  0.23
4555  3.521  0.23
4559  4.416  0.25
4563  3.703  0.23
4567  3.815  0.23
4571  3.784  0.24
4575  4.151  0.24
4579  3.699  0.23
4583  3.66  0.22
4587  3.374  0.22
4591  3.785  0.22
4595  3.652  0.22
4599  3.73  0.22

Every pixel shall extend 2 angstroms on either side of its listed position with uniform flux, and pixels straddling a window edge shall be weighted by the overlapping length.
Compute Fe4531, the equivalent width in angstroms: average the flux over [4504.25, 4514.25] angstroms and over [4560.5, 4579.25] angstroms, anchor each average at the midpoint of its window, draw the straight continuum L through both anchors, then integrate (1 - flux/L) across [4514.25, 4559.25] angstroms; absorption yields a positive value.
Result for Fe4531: 0.5 angstroms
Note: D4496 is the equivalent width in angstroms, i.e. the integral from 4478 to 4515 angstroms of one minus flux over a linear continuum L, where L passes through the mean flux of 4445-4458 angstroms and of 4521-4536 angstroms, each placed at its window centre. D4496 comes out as -3.3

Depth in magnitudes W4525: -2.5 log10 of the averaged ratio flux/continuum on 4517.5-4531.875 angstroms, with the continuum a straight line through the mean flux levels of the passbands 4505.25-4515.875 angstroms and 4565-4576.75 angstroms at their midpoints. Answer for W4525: 0.06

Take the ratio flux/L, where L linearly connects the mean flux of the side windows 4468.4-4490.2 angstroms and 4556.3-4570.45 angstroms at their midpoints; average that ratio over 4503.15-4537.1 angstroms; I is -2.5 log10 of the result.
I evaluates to 0.04 mag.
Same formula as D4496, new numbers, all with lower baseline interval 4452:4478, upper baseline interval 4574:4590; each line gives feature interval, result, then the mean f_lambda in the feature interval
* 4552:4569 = -0.9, 3.84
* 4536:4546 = -1.2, 4.03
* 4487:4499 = -0.2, 3.55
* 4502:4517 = -1.4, 3.88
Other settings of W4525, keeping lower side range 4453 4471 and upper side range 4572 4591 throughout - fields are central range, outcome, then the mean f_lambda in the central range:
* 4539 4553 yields -0.09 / 3.95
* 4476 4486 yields -0.10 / 3.76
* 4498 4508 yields -0.18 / 4.12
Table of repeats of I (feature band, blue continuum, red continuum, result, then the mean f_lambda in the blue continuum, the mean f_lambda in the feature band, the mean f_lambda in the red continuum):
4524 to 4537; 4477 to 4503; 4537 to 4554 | 0.10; 3.76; 3.53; 3.91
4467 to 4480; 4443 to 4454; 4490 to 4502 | 0.03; 3.6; 3.55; 3.72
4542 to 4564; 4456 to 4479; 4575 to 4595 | -0.08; 3.47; 3.91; 3.68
